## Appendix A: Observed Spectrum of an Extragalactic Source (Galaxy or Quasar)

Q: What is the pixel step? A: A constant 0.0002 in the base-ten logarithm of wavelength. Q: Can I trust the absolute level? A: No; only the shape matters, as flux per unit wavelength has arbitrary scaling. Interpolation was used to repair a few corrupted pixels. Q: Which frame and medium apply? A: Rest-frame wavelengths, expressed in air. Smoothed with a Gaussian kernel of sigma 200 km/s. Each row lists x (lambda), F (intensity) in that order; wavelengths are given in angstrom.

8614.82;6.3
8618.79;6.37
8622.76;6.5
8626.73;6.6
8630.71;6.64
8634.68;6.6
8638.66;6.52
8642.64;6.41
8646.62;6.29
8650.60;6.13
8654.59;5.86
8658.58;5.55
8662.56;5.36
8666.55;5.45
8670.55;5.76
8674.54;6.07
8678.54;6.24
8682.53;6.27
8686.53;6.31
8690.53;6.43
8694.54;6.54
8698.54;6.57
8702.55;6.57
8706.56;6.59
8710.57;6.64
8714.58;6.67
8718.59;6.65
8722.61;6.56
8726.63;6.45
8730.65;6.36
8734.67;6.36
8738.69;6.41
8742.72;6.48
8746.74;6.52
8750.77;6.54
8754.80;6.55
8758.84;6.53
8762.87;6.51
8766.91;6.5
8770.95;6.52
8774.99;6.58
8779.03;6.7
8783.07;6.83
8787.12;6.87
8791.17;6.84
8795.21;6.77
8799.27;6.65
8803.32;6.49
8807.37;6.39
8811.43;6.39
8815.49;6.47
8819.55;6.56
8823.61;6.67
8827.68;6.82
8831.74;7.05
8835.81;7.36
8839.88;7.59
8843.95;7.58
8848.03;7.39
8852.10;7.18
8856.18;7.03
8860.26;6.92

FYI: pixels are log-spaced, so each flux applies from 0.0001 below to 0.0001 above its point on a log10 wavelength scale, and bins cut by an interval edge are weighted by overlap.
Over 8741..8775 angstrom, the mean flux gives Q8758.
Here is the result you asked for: 6.52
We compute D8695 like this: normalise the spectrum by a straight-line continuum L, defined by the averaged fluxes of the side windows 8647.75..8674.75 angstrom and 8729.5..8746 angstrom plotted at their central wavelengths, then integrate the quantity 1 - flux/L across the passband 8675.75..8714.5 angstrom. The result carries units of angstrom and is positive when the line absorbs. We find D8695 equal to -2.7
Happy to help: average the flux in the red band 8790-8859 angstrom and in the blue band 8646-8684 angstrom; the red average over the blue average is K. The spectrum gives 1.2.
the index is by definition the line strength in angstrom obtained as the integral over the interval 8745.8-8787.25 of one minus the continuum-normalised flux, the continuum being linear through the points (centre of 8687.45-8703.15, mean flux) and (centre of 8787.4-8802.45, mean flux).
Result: 0.5 angstrom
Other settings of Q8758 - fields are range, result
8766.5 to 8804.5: 6.69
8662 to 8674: 5.61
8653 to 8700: 6.03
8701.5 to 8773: 6.52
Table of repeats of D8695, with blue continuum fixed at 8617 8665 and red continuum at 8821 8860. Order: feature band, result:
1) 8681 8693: 0.2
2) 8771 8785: 0.4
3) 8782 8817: 1.7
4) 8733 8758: 0.9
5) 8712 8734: 0.3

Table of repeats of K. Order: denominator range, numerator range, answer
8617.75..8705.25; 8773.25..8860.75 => 1.10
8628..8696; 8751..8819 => 1.07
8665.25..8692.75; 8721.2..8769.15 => 1.06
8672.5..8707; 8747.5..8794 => 1.04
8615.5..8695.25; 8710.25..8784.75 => 1.06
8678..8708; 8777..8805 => 1.05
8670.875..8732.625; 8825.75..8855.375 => 1.13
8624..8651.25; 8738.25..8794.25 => 1.02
